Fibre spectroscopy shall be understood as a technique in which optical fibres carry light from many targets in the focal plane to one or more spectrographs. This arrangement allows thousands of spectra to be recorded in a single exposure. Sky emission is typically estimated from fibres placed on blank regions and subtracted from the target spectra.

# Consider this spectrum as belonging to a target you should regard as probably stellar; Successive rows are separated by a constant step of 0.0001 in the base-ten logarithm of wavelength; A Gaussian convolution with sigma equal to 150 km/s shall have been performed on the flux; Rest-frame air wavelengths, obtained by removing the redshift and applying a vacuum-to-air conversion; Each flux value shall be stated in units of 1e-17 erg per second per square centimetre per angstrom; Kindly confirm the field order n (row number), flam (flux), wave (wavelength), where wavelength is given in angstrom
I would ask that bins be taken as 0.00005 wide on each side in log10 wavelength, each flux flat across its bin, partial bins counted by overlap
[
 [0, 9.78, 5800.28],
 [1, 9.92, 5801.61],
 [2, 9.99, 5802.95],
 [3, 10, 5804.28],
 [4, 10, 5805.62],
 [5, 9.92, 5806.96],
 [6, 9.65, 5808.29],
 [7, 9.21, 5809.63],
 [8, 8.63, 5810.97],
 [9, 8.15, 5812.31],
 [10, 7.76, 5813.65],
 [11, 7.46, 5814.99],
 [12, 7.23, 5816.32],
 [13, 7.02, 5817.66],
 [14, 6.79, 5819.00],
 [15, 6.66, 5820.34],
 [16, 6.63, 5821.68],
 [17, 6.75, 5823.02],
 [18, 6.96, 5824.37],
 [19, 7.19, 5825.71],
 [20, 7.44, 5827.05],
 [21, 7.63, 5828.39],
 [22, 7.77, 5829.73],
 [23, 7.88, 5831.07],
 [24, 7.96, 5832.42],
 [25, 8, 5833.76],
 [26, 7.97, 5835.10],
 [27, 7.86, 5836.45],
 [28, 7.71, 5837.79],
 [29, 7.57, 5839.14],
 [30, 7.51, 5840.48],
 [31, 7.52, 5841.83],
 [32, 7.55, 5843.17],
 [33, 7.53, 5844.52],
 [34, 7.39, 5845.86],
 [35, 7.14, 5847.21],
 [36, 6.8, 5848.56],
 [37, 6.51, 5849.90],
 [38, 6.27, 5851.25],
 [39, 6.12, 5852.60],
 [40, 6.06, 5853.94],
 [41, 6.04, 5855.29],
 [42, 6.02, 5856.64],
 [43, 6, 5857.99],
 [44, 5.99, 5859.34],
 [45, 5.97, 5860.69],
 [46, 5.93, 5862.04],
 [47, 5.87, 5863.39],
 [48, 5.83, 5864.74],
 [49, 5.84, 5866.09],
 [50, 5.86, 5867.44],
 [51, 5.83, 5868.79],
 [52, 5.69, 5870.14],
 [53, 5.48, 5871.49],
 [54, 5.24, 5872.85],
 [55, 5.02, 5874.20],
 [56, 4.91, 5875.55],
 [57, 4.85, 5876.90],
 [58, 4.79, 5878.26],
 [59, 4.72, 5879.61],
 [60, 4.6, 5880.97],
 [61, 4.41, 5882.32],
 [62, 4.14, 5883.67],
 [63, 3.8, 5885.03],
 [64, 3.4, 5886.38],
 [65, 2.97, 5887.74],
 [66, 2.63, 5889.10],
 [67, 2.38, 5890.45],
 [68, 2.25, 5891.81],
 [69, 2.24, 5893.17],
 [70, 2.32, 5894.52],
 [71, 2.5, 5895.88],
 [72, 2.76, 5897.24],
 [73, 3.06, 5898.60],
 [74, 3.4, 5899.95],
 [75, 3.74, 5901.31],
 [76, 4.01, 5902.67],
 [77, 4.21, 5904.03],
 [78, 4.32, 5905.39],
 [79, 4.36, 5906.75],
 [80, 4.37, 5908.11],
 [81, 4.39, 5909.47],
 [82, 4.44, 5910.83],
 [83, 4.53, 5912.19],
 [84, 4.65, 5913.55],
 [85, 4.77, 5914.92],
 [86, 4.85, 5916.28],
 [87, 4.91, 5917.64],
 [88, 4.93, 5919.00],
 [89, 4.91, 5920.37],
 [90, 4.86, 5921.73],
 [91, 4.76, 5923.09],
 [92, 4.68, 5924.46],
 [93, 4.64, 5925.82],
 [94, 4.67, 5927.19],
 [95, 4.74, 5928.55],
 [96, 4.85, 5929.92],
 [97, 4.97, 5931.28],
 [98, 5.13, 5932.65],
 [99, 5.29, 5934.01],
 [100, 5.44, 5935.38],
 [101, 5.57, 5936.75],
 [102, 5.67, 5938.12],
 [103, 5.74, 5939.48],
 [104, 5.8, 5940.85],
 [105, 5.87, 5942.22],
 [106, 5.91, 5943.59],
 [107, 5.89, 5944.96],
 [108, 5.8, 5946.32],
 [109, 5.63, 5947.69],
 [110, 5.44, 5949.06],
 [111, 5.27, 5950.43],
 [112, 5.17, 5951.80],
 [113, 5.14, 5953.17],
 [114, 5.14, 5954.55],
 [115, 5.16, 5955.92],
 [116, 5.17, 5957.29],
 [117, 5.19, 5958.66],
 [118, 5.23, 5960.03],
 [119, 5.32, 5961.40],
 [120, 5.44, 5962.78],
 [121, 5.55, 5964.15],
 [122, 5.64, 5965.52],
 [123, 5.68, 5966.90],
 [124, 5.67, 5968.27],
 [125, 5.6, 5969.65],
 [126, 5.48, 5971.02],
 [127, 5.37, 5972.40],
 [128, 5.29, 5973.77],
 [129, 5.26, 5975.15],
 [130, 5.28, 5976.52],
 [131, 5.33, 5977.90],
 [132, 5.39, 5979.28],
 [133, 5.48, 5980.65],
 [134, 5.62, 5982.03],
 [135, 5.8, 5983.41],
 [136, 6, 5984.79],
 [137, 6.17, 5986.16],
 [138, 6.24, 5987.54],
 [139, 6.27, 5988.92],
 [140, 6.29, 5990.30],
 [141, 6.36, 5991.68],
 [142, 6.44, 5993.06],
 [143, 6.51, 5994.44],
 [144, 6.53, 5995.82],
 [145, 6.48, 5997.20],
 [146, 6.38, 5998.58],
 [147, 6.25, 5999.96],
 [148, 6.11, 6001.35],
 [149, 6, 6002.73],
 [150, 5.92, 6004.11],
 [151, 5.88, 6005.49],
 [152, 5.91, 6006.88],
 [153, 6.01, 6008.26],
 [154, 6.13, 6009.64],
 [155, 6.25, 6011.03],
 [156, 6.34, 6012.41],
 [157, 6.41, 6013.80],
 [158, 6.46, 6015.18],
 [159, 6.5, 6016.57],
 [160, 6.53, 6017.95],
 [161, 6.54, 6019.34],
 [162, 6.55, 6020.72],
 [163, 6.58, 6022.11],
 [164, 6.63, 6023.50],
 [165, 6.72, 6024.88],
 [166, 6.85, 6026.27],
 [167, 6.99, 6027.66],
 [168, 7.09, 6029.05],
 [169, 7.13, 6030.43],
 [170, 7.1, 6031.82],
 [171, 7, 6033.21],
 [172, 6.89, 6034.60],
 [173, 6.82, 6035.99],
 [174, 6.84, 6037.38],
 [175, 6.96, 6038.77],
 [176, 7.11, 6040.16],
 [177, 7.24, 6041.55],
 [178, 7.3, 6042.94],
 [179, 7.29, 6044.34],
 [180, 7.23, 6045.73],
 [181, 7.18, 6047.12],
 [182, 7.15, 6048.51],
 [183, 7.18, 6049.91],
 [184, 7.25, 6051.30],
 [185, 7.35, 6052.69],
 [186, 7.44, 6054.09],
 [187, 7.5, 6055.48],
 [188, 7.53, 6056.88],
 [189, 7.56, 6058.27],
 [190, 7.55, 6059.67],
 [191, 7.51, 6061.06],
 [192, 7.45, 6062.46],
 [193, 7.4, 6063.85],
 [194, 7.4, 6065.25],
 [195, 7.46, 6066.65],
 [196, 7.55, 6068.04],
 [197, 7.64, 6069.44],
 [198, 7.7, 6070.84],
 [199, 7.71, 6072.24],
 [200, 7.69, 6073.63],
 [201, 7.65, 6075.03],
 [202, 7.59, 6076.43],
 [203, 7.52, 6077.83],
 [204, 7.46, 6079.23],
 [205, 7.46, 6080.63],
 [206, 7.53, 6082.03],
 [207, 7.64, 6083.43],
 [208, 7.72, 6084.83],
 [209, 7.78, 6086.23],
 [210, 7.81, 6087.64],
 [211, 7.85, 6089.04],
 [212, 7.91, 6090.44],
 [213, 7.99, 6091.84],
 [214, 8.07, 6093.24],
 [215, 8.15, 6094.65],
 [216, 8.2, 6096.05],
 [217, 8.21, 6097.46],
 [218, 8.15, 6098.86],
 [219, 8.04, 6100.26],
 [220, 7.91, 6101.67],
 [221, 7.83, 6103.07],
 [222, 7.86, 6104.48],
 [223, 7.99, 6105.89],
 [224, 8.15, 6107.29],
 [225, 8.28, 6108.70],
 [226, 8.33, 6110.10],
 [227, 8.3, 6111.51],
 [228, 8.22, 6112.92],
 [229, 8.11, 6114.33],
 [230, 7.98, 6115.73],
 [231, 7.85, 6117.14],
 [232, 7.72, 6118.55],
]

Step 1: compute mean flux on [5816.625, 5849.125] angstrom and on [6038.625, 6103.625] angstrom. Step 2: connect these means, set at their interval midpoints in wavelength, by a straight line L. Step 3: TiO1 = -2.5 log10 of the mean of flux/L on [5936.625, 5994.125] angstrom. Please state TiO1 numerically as 0.31 mag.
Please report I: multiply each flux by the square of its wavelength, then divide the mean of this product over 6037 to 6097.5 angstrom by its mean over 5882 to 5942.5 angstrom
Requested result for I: 1.9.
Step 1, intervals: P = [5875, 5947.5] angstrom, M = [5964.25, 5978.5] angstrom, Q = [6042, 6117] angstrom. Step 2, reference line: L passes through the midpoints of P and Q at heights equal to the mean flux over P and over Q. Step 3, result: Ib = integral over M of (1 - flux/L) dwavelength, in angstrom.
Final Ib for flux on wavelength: 0.3 angstrom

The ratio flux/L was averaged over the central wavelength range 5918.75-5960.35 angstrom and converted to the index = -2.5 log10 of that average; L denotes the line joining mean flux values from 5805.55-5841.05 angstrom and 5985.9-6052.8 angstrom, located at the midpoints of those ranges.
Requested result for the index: 0.33 mag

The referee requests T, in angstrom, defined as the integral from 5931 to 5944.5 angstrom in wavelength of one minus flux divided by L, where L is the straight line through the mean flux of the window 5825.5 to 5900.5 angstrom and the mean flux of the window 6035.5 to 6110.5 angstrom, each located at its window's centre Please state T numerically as 1.6 angstrom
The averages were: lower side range 5.6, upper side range 7.61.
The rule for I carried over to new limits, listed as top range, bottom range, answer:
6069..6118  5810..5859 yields 1.19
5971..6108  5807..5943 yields 1.31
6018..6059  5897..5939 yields 1.60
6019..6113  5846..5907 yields 1.69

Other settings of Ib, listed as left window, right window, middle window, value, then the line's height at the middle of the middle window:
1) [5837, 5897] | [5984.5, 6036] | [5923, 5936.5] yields 2.0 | 5.82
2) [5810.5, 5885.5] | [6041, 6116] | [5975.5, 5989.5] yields 2.8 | 7.2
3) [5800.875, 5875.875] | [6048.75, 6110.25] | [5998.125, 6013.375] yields 2.9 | 7.55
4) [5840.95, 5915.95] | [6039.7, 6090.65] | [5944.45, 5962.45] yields 1.8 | 5.94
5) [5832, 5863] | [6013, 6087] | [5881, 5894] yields 7.0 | 6.97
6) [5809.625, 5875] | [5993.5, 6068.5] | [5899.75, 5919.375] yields 7.0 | 6.85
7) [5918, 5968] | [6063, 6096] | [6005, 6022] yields 0.6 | 6.53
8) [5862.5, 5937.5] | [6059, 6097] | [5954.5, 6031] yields 1.5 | 6.13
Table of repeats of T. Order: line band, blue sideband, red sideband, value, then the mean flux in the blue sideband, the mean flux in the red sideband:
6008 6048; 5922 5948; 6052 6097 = 0.5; 5.31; 7.65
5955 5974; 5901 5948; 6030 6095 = 0.9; 4.96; 7.45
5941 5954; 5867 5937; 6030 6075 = -0.8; 4.34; 7.32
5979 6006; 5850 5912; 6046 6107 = 0.9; 4.57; 7.66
